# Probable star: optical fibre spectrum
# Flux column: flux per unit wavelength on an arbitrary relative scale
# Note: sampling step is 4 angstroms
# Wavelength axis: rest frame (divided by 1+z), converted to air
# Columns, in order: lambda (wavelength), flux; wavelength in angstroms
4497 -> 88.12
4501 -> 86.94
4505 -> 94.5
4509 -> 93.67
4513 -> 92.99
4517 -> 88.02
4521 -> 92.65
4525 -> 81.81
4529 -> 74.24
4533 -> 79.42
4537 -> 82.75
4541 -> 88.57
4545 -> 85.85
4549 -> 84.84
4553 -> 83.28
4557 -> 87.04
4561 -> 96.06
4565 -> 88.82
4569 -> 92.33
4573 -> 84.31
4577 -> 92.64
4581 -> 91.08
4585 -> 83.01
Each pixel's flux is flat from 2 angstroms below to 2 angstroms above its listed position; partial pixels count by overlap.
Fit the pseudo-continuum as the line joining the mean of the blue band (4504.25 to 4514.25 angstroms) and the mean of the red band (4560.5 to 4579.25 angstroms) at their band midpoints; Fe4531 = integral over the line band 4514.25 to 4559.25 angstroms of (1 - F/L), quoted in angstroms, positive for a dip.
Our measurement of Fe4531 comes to 3.70 angstroms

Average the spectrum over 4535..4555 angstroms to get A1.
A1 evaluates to 85.1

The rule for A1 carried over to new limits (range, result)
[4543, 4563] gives 87.4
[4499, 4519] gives 91.2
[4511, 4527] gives 88.9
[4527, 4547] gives 82.2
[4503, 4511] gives 94.1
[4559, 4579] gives 90.8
